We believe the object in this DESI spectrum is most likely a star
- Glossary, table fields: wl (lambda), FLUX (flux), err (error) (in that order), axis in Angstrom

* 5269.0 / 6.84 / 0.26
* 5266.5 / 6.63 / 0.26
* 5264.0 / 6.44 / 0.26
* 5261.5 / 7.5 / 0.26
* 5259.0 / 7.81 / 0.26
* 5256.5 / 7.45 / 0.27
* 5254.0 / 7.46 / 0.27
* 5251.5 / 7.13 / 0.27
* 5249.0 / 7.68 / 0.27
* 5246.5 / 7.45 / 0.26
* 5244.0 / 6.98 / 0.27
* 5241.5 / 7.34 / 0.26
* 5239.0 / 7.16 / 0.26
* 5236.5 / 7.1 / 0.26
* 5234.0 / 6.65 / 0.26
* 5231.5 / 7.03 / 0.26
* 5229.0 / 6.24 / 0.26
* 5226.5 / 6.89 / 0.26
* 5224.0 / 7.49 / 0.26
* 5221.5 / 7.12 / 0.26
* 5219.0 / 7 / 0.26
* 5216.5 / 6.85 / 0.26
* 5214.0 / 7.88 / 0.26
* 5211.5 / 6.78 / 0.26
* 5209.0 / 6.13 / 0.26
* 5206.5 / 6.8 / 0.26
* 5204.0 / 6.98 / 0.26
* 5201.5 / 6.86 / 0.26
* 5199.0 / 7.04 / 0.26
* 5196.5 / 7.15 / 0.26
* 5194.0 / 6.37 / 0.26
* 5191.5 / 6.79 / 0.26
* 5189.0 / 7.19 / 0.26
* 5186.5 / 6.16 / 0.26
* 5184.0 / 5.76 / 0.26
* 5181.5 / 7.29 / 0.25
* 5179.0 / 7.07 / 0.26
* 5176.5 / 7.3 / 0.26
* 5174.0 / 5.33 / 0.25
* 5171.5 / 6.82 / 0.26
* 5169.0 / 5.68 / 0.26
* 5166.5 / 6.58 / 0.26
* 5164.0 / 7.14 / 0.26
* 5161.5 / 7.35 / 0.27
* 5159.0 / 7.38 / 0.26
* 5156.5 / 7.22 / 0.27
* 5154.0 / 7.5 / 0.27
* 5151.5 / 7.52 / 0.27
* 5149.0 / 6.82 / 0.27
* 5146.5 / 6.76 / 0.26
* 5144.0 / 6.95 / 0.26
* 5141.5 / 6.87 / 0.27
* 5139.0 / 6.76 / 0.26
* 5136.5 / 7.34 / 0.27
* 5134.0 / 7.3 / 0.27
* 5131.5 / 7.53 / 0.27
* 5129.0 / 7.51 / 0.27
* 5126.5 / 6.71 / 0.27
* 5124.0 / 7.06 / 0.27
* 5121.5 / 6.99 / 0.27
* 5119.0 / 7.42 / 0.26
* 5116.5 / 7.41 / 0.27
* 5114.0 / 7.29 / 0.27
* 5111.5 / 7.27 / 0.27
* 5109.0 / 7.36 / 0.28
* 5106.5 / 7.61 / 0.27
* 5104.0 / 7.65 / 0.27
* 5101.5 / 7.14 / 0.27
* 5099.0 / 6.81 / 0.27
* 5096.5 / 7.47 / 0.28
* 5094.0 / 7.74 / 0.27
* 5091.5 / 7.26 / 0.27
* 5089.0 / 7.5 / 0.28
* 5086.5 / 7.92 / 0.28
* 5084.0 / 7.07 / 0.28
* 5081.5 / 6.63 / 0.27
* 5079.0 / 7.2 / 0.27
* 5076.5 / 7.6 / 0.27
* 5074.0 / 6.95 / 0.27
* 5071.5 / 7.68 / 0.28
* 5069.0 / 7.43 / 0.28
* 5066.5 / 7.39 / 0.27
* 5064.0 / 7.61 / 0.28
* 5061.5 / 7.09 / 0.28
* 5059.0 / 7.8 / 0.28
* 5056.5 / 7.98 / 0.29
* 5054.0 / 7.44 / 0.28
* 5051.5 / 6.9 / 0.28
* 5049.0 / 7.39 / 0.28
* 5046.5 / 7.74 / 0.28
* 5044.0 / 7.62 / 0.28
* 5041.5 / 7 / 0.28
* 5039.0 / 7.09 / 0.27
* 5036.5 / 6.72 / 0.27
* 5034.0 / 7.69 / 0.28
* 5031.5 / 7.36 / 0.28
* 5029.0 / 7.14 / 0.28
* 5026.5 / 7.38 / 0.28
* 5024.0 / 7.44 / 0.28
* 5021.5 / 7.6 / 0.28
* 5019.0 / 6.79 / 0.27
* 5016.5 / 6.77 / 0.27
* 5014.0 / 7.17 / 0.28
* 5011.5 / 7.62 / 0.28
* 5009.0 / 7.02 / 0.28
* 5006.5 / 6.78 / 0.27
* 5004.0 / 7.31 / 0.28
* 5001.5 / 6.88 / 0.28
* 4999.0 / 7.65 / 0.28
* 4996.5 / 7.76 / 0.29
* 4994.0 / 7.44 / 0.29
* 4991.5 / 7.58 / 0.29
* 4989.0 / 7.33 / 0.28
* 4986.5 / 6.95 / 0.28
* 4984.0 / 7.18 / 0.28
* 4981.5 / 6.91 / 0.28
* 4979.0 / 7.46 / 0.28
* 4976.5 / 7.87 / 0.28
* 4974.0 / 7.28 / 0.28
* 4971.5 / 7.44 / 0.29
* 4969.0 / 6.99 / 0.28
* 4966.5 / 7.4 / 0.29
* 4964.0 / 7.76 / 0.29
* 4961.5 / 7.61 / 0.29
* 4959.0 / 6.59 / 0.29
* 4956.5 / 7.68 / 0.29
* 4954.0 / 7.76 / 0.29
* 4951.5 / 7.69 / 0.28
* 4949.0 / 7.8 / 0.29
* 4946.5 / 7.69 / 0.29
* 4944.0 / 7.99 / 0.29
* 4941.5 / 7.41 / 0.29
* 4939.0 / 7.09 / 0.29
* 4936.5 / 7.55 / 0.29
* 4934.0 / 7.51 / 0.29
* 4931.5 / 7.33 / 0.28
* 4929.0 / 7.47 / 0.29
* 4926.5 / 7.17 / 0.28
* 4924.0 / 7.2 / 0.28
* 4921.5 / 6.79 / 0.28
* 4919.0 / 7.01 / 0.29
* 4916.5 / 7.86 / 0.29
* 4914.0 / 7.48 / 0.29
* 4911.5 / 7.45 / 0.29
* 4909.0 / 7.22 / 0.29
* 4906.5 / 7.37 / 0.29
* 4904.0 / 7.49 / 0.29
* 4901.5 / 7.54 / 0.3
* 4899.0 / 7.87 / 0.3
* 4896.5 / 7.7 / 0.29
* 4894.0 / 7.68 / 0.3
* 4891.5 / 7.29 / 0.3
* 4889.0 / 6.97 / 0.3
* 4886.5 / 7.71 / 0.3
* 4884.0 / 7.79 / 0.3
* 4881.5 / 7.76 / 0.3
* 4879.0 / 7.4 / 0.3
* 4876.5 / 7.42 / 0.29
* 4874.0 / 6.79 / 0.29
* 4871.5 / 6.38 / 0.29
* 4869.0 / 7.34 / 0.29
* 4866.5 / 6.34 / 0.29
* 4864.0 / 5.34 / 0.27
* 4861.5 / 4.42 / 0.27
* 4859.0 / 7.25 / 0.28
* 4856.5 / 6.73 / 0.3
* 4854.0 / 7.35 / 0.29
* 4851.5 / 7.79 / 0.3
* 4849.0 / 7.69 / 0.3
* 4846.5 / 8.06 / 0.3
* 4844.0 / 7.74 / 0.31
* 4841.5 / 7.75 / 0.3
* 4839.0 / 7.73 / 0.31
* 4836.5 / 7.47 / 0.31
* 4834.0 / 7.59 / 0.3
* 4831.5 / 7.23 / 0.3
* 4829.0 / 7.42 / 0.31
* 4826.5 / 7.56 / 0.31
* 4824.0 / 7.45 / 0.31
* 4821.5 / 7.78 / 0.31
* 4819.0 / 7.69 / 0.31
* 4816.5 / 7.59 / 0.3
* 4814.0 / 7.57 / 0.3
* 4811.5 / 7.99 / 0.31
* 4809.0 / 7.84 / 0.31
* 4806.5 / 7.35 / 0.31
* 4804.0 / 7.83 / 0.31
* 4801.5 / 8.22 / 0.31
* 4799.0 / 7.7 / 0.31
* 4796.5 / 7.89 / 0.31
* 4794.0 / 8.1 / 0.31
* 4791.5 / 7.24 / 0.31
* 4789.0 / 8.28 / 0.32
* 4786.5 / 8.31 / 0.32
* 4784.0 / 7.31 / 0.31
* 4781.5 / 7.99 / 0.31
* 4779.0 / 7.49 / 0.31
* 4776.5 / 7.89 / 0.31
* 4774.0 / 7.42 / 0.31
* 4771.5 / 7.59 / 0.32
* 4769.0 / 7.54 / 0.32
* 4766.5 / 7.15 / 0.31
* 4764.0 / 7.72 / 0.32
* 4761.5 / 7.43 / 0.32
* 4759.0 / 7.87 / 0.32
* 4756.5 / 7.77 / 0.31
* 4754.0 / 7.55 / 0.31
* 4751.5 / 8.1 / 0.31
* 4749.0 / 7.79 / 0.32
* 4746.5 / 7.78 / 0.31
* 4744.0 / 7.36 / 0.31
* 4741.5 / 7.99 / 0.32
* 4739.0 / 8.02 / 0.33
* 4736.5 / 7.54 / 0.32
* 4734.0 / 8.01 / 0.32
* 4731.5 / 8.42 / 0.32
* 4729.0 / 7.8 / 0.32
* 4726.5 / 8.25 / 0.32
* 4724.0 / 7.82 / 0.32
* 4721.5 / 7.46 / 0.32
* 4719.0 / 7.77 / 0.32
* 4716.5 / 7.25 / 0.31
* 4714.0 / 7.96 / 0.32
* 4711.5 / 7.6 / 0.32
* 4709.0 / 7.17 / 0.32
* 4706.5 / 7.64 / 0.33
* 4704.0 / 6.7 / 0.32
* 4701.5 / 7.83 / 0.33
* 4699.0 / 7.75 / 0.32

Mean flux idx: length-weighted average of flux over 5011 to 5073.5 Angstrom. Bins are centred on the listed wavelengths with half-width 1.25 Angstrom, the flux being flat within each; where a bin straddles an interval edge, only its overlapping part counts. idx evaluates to 7.35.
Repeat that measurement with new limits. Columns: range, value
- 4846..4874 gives 6.76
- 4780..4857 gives 7.69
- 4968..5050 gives 7.28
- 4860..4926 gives 7.14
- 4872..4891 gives 7.36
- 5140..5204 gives 6.84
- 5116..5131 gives 7.19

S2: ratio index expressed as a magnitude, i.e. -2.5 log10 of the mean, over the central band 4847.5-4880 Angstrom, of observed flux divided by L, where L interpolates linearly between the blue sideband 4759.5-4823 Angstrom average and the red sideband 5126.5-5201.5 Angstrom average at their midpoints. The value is 0.12 mag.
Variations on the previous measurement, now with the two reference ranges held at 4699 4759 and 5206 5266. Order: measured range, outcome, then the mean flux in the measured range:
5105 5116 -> -0.021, 7.39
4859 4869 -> 0.278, 5.85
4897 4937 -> 0.014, 7.4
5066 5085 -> 0.008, 7.24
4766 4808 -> -0.012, 7.73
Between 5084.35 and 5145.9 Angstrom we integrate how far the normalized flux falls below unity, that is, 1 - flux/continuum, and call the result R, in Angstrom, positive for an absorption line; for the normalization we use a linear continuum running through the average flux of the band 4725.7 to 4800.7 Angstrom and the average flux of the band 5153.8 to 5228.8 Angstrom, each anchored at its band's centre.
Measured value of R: -2.3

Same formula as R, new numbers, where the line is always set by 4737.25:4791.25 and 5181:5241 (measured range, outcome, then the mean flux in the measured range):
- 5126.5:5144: -0.38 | 7.16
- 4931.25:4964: -0.72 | 7.53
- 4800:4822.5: -0.39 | 7.76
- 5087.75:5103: -0.52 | 7.33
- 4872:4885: 0.24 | 7.36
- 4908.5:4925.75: 0.33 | 7.29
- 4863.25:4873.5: 1.48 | 6.43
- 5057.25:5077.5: -0.90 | 7.46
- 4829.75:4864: 1.54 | 7.22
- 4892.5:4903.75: -0.31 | 7.67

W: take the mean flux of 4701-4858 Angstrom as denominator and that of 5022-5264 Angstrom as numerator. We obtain 0.9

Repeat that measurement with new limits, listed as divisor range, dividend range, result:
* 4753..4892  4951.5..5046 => 0.98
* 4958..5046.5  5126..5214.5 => 0.95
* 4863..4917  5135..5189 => 0.94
